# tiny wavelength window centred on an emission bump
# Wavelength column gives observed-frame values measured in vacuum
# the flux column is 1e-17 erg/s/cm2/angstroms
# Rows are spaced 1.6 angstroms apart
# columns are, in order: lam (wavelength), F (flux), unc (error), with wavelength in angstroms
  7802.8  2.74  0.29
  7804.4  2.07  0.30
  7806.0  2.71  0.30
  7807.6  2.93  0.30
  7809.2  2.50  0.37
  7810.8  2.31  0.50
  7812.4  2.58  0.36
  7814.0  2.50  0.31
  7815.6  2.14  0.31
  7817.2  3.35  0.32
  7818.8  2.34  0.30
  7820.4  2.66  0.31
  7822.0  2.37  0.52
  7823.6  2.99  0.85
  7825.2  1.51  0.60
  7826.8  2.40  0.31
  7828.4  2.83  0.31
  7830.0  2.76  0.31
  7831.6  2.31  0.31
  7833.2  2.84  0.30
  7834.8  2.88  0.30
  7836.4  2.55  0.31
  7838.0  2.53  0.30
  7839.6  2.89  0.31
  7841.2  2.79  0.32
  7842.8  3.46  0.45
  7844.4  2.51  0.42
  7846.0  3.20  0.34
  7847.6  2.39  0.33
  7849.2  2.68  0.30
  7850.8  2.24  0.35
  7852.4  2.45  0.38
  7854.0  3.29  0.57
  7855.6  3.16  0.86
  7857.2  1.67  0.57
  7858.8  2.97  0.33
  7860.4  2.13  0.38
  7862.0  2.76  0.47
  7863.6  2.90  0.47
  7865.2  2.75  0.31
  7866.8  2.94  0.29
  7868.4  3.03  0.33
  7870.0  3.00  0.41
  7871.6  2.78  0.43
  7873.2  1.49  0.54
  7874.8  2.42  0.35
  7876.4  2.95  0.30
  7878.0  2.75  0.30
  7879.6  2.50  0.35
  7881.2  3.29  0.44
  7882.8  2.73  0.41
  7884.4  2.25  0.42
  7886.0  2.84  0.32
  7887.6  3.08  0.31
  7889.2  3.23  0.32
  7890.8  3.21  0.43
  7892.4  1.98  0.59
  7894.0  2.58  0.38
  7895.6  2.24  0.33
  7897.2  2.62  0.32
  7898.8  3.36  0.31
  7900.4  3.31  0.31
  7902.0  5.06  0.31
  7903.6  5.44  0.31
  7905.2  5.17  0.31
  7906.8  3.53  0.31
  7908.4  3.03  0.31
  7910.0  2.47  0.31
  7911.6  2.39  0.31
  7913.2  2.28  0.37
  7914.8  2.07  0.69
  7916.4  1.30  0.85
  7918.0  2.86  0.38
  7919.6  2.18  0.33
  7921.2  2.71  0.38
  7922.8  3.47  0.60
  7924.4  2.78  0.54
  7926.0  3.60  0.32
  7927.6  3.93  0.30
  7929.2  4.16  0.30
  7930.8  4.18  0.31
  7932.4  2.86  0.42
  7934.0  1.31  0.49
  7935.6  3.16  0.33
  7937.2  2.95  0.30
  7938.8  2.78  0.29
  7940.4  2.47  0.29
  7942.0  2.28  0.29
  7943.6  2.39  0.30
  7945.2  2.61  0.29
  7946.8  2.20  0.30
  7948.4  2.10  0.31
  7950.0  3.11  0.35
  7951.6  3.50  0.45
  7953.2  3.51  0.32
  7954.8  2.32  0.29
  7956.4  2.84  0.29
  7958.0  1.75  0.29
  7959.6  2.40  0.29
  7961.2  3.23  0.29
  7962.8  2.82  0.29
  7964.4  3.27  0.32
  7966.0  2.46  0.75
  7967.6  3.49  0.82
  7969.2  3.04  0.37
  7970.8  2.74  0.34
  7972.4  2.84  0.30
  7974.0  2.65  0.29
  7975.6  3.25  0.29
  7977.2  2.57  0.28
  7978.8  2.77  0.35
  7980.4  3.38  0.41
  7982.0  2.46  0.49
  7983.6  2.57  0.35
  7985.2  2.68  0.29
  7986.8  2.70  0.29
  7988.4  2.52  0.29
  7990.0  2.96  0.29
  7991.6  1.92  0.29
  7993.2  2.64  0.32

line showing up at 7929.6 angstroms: [N II]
